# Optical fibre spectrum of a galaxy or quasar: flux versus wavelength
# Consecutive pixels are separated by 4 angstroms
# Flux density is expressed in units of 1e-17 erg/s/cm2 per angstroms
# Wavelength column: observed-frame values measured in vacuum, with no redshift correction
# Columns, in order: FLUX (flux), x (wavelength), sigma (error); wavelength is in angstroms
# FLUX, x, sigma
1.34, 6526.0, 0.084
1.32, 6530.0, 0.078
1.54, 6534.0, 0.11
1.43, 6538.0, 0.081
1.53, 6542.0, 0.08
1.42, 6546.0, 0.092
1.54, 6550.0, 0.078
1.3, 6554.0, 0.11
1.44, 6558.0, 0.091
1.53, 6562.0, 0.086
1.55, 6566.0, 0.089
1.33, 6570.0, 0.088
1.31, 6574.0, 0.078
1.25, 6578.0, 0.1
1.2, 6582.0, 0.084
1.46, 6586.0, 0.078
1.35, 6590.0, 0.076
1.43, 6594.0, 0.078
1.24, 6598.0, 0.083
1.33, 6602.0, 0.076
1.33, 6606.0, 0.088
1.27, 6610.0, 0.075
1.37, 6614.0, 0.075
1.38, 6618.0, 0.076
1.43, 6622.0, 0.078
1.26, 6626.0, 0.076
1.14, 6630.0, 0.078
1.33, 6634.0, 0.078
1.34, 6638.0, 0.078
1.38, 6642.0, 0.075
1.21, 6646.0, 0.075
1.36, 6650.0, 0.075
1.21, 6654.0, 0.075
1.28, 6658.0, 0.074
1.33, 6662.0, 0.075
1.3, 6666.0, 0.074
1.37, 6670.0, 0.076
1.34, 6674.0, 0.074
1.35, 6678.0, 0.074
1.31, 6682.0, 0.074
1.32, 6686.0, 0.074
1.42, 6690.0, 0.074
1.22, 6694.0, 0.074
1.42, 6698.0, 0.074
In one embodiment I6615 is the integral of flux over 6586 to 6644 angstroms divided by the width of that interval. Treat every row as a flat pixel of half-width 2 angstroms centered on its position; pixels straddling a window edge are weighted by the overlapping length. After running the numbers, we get 1.33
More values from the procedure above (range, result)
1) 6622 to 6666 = 1.29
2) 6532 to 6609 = 1.39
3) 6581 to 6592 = 1.35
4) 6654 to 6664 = 1.29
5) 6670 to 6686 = 1.34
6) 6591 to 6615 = 1.33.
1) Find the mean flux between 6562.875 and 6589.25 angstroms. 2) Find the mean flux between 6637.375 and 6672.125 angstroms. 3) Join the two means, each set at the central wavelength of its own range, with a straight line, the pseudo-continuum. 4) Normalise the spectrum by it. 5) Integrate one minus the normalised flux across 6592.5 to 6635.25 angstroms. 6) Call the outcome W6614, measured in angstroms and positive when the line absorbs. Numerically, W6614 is 0.5 angstroms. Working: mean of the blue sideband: 1.36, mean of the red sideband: 1.31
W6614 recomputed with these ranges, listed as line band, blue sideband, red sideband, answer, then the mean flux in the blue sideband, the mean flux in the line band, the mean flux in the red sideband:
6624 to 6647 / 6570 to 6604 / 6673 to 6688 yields 0.80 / 1.32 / 1.28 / 1.33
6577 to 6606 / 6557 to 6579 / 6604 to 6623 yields 1.10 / 1.41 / 1.33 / 1.35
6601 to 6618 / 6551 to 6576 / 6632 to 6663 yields 0.29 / 1.42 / 1.33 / 1.3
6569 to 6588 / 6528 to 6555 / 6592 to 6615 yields 0.90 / 1.45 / 1.31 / 1.33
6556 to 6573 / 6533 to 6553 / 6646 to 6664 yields -0.13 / 1.48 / 1.45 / 1.29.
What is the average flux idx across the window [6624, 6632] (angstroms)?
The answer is 1.2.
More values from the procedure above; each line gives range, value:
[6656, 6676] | 1.32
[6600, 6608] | 1.33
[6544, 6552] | 1.48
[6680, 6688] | 1.31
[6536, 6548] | 1.46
